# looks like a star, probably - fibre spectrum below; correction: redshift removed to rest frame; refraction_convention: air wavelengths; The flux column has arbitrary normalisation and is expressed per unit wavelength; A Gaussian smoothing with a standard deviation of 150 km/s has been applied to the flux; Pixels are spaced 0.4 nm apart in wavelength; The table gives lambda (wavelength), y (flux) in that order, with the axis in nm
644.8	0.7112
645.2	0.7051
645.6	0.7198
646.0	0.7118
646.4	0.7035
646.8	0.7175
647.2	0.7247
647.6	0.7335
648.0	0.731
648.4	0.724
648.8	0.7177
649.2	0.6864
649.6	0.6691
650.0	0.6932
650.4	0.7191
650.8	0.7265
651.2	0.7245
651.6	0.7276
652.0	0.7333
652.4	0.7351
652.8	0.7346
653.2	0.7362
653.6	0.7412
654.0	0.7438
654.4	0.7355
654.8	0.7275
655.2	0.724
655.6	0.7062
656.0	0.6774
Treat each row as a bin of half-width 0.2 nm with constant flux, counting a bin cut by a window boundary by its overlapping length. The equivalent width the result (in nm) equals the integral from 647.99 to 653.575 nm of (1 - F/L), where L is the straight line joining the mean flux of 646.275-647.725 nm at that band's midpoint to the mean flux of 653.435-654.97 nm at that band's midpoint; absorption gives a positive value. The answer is 0.08 nm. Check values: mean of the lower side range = 0.72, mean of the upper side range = 0.737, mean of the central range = 0.719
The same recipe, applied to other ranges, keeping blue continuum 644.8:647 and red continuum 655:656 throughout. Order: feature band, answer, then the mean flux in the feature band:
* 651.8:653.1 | -0.047 nm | 0.734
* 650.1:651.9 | -0.035 nm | 0.723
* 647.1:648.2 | -0.030 nm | 0.73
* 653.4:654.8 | -0.060 nm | 0.738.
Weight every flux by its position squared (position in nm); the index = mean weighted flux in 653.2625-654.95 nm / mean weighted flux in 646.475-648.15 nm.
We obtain 1.0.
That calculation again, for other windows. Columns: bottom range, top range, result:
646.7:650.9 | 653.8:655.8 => 1.04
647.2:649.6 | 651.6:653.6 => 1.04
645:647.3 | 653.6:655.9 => 1.05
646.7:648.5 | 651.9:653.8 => 1.03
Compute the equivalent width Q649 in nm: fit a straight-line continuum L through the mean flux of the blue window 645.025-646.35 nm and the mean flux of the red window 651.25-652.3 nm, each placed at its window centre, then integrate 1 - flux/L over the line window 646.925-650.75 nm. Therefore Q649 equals 0.05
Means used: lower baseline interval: 0.711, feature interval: 0.712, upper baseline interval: 0.73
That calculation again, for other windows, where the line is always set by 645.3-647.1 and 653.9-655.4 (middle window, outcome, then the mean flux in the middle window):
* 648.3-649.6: 0.03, 0.702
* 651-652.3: -0.01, 0.729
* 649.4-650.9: 0.05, 0.7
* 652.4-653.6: -0.01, 0.736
